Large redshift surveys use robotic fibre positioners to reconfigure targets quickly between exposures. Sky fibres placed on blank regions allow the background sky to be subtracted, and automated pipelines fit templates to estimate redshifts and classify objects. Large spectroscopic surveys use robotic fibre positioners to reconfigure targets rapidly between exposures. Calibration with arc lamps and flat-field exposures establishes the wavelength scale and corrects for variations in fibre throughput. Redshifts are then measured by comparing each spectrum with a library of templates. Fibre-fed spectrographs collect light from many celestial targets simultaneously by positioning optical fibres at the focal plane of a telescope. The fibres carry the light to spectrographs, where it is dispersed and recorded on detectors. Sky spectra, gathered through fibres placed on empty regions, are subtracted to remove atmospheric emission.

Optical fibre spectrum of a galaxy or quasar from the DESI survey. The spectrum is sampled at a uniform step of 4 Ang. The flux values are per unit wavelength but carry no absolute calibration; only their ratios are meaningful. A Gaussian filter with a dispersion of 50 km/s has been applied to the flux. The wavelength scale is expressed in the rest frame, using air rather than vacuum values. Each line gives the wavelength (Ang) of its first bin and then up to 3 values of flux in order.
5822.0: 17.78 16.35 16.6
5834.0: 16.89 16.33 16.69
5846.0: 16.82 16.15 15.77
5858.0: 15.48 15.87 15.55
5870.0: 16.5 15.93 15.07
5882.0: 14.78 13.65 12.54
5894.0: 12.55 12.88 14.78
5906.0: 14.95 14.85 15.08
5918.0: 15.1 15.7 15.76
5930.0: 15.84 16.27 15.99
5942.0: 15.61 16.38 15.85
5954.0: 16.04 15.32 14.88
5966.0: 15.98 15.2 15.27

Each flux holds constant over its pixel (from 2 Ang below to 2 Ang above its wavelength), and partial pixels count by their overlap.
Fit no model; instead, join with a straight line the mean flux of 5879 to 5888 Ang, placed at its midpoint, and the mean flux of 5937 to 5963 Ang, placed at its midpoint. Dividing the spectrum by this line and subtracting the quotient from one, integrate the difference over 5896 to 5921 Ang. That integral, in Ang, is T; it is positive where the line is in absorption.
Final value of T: 0.35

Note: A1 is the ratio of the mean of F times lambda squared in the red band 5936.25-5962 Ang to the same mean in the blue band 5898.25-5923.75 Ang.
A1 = 1.07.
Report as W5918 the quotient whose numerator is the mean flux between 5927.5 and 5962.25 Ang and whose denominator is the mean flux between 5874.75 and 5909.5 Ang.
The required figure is 1.13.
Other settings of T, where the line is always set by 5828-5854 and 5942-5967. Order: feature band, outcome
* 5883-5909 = 4.0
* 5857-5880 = 0.8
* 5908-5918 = 0.6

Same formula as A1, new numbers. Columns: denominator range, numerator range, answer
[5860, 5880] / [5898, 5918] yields 0.95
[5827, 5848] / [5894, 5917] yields 0.88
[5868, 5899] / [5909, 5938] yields 1.11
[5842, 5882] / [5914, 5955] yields 1.02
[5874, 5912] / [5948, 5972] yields 1.13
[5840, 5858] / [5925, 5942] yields 1.01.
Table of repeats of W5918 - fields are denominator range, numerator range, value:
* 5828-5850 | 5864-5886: 0.93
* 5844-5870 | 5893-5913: 0.88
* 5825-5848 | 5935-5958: 0.96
